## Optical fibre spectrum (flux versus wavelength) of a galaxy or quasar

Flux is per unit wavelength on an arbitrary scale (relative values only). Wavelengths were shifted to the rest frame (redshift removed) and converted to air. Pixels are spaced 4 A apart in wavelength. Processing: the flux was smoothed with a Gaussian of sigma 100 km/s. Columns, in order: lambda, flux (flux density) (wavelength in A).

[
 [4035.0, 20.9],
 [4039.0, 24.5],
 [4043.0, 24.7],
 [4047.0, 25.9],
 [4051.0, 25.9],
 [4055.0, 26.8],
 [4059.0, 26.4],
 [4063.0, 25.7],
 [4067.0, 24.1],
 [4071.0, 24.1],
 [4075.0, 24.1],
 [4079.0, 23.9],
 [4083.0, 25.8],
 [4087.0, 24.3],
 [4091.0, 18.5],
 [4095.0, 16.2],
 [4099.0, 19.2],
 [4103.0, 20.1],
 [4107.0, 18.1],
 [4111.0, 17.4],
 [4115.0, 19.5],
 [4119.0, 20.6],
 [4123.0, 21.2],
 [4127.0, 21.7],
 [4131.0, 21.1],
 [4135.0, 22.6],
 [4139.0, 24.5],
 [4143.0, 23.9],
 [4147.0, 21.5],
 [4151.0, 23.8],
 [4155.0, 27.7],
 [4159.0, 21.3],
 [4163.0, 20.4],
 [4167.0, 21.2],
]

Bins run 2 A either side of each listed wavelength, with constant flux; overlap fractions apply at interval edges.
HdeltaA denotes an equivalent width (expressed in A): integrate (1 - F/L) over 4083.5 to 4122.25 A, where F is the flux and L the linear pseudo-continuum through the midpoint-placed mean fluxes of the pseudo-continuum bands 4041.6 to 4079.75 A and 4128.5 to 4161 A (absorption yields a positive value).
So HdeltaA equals 7.4 A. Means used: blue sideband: 25.2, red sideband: 23.3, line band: 19.6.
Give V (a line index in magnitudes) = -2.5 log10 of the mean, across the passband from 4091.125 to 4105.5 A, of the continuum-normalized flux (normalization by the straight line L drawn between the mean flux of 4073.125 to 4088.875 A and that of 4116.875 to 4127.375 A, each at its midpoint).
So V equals 0.24 mag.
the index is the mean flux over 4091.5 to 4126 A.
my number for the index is 19.1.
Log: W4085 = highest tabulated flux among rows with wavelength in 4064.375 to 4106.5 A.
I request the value 25.8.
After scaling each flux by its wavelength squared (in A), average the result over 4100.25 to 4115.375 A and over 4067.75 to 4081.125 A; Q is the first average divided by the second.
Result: 0.8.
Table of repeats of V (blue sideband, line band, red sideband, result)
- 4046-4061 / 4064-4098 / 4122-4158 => 0.122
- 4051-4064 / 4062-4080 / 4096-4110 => -0.013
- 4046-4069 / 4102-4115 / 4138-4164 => 0.300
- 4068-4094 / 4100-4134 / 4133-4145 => 0.174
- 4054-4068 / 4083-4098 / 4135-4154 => 0.219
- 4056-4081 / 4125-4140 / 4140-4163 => 0.065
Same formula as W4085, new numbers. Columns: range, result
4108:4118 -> 19.5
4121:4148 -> 24.5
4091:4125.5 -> 21.2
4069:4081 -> 24.1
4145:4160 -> 27.7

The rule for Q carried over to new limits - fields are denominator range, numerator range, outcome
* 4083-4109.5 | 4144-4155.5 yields 1.23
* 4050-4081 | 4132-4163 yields 0.97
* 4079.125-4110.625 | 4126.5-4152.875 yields 1.14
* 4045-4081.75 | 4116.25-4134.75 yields 0.87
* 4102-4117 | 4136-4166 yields 1.27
